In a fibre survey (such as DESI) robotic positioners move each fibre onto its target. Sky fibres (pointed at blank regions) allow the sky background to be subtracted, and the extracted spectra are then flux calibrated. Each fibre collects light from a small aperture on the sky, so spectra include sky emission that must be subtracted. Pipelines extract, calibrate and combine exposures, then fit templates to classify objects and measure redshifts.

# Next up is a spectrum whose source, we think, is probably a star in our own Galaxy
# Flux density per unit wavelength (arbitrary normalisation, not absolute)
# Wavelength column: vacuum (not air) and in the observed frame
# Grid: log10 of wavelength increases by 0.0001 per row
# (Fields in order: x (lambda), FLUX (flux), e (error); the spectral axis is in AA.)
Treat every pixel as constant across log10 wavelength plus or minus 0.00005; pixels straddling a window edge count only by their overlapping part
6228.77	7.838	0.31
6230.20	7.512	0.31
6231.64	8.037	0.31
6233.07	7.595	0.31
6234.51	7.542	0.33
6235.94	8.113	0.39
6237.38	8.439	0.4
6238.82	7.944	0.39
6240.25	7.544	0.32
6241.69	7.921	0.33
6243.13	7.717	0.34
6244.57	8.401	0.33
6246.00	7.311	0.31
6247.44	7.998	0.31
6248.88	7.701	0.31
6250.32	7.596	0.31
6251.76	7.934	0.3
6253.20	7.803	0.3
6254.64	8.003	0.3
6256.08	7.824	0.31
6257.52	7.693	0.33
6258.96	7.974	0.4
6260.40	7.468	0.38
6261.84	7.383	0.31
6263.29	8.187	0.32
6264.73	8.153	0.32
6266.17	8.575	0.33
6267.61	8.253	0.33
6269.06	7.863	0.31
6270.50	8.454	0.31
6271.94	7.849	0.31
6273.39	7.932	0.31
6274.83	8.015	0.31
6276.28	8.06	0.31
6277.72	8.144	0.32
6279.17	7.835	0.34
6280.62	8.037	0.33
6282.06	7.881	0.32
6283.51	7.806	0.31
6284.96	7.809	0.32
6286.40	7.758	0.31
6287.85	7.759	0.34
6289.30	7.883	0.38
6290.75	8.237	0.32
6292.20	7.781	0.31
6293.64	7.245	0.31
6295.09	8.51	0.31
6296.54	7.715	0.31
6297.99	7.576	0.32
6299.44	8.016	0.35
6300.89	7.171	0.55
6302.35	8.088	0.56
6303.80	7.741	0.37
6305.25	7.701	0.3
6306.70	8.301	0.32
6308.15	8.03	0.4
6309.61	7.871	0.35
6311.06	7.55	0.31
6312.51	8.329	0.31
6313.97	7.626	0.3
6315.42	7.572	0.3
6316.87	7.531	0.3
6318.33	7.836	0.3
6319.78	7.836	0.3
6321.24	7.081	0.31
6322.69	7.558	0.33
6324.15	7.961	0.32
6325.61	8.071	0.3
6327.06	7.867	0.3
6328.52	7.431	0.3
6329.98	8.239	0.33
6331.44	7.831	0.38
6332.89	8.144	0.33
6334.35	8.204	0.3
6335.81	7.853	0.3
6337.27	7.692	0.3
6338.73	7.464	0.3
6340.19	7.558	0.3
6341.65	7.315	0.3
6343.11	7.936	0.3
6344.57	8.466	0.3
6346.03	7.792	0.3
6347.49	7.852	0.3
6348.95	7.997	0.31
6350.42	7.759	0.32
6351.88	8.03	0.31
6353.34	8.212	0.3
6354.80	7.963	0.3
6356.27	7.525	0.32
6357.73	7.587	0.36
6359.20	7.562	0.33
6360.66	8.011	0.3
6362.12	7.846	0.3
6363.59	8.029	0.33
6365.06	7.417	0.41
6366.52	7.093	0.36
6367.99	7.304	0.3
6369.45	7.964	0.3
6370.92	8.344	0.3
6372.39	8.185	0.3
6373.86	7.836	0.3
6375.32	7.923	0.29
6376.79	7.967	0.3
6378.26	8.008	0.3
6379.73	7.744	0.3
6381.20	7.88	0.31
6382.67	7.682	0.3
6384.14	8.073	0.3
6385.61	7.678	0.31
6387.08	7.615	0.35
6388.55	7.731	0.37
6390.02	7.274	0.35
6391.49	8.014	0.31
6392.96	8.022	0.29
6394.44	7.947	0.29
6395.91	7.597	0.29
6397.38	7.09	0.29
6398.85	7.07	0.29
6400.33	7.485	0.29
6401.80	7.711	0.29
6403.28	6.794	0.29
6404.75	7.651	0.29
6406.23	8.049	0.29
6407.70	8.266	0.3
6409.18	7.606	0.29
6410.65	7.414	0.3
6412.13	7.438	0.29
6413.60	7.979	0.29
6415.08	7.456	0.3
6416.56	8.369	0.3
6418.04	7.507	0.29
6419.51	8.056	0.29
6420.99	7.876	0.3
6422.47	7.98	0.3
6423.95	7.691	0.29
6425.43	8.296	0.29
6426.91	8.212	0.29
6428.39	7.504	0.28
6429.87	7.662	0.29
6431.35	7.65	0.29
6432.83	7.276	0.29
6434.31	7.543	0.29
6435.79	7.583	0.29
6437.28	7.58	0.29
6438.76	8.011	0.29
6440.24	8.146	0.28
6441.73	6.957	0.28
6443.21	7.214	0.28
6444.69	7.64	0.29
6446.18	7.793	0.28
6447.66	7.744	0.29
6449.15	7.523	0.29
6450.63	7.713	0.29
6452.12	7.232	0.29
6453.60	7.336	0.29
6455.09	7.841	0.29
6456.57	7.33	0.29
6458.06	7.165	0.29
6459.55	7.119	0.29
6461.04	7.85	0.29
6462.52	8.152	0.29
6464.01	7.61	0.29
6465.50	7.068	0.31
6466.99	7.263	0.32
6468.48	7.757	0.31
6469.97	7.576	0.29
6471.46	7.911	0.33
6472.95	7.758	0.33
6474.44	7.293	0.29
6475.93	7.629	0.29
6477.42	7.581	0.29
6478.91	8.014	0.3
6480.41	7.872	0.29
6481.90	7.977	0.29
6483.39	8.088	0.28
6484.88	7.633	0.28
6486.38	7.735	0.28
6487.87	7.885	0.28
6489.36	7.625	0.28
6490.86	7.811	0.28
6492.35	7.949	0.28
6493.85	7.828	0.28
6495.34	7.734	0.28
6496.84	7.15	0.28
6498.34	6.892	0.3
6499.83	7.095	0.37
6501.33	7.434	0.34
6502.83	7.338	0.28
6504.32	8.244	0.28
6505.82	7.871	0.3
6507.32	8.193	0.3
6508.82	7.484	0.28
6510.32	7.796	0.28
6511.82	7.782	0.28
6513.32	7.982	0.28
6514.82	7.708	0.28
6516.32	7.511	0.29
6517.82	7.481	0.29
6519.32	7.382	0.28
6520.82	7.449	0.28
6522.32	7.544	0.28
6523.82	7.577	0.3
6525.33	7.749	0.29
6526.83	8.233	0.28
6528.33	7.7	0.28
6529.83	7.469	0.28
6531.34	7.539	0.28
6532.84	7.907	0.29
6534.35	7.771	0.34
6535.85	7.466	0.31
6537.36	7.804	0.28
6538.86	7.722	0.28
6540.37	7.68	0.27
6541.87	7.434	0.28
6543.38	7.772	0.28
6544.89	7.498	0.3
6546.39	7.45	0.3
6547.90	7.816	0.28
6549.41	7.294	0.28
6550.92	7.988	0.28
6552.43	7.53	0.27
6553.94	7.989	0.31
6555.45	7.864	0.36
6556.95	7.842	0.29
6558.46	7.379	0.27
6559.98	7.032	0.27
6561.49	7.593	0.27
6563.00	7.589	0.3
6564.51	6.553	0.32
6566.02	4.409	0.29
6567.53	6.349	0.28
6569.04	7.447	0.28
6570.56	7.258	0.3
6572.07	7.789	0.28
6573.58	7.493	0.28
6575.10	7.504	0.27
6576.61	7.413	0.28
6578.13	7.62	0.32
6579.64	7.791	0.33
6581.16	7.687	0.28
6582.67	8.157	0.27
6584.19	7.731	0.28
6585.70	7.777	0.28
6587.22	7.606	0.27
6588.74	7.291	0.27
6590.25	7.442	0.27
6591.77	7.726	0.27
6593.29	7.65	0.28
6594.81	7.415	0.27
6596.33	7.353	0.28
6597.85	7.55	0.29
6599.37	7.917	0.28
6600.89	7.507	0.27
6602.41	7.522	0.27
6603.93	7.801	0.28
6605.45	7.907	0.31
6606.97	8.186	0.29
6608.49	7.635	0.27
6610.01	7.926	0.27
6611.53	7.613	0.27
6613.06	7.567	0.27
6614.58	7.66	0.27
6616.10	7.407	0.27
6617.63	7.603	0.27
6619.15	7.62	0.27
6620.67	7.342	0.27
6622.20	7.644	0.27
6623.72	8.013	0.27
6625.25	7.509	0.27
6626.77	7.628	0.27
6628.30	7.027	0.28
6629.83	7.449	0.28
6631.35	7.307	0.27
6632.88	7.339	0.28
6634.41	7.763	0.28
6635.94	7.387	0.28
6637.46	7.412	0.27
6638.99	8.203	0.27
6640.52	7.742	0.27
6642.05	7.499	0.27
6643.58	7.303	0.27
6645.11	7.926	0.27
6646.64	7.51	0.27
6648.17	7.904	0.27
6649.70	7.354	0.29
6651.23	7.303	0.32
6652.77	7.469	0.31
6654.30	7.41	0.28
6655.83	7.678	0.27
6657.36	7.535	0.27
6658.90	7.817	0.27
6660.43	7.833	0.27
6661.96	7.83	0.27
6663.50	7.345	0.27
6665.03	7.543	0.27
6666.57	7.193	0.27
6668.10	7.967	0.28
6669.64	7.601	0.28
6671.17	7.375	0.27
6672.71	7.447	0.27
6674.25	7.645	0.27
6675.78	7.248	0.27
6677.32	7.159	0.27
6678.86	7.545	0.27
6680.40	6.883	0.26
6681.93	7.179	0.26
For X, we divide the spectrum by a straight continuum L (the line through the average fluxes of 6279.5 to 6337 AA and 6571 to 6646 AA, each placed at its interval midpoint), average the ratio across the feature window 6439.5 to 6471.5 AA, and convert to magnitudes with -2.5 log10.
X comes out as 0.03 mag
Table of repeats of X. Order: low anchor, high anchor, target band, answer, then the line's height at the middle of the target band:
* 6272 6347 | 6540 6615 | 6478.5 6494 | -0.03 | 7.63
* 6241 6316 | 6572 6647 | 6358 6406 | 0.01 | 7.8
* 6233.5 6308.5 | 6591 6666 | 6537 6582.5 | 0.03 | 7.66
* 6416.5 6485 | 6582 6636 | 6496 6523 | 0.01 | 7.65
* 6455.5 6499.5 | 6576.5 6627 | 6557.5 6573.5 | 0.10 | 7.65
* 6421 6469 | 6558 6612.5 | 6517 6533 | -0.02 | 7.53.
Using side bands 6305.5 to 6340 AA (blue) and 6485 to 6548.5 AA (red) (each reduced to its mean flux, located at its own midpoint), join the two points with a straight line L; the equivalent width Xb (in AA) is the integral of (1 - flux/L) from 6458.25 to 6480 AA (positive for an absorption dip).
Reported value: 0.2 AA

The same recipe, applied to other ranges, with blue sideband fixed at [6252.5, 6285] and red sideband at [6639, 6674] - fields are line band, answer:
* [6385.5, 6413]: 0.8 AA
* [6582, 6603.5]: 0.1 AA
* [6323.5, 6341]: 0.1 AA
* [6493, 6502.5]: 0.5 AA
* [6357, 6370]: 0.4 AA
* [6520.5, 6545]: 0.1 AA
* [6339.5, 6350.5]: 0.1 AA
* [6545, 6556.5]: 0.0 AA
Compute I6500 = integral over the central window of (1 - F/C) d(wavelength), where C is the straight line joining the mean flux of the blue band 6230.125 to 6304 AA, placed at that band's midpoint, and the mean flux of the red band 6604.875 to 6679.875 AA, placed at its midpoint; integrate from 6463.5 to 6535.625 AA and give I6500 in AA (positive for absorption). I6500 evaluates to 0.3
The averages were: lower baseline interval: 7.88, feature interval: 7.66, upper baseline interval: 7.57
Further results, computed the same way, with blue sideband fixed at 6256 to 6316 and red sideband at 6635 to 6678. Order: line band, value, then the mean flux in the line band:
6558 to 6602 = 1.4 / 7.38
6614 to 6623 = 0.1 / 7.55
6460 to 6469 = 0.2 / 7.6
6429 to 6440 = 0.2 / 7.64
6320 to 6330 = 0.2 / 7.71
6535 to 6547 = 0.1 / 7.61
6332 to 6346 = 0.0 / 7.85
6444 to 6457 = 0.3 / 7.58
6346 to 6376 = 0.0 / 7.82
